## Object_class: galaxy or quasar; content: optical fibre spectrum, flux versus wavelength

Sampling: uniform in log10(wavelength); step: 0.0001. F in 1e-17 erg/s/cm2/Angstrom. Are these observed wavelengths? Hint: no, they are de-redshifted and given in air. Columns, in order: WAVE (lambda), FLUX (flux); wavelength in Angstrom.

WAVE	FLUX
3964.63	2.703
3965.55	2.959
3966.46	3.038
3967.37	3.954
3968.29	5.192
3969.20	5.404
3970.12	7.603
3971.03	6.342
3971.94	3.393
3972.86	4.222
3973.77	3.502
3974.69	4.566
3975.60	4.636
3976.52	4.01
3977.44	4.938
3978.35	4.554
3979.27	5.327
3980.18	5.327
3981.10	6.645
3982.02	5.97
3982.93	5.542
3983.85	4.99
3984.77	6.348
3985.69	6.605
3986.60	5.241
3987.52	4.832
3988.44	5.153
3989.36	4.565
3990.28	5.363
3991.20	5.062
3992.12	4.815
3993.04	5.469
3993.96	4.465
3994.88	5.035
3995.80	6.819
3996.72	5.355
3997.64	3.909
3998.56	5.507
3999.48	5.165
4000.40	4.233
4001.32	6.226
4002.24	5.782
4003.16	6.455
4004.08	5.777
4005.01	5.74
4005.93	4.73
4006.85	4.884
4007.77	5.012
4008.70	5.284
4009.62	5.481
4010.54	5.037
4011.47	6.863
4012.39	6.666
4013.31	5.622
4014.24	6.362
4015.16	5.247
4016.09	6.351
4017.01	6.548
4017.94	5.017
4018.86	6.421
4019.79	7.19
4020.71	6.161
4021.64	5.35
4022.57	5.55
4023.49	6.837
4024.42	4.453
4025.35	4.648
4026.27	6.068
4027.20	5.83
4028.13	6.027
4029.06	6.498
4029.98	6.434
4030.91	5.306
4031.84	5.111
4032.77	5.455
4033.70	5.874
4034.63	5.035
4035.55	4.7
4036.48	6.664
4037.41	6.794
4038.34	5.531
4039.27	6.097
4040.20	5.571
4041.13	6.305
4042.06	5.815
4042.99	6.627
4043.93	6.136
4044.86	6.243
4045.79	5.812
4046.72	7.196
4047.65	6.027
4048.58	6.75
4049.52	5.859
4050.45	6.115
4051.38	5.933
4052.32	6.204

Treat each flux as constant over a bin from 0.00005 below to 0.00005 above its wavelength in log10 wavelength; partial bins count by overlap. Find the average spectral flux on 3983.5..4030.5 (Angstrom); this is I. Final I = 5.6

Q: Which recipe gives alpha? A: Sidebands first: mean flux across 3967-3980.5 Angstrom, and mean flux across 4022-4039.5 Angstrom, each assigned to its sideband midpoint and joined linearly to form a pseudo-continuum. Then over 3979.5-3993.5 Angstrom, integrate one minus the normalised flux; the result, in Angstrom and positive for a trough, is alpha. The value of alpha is -1.1 Angstrom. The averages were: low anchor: 4.87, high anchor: 5.73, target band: 5.46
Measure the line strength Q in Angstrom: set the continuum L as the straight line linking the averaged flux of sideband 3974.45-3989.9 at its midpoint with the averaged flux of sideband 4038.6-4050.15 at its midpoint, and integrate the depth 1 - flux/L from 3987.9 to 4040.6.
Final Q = 1.2 Angstrom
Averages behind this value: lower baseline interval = 5.26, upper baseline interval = 6.19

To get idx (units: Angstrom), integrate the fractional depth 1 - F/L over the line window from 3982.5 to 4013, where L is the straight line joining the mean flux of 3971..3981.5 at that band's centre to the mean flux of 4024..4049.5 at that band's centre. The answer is -1.6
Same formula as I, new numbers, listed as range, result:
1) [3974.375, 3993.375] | 5.24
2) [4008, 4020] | 5.96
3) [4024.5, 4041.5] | 5.74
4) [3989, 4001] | 5.08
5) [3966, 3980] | 4.73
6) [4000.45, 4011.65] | 5.52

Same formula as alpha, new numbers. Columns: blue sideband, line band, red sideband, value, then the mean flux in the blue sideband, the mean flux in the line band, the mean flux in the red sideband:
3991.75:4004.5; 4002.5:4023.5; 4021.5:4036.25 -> -1.3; 5.36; 5.83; 5.6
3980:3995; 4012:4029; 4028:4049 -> -0.4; 5.38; 5.92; 6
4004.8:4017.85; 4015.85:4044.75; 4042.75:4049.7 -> 0.7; 5.68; 5.88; 6.33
